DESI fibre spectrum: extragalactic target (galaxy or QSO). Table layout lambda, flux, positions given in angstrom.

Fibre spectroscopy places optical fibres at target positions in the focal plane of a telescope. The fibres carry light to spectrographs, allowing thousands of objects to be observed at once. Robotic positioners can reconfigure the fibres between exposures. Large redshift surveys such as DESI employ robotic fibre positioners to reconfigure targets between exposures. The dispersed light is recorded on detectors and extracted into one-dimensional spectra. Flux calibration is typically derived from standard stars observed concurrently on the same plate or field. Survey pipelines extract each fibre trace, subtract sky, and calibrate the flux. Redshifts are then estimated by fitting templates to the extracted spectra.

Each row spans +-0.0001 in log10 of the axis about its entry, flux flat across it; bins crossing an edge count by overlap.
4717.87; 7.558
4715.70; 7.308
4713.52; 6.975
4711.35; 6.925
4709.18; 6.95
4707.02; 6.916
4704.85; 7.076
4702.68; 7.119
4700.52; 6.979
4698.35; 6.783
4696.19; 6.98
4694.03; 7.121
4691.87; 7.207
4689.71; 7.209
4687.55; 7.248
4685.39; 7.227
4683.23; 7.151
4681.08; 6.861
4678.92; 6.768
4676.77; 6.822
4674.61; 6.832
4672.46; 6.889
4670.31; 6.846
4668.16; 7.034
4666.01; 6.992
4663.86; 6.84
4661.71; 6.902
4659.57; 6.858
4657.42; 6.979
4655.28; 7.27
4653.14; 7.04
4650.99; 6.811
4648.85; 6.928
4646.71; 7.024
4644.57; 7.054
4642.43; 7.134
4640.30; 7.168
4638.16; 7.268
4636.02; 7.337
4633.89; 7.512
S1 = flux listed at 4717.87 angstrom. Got 7.558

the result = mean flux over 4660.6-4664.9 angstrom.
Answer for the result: 6.88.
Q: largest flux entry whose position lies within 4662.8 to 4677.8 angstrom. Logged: 7.034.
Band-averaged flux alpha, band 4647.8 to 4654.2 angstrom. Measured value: 6.92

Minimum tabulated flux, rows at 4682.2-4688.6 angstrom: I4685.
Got 7.151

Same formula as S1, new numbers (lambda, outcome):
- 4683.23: 7.151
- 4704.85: 7.076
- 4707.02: 6.916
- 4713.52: 6.975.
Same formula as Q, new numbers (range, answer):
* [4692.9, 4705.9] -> 7.121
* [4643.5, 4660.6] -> 7.27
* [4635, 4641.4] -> 7.337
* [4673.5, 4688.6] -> 7.248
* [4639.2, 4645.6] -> 7.168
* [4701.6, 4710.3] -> 7.119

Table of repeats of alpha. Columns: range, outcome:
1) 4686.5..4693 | 7.22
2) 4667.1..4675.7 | 6.9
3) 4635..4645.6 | 7.19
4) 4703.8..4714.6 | 6.97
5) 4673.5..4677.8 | 6.82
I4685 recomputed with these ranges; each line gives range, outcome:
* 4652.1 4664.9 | 6.84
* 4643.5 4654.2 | 6.811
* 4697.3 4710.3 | 6.783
